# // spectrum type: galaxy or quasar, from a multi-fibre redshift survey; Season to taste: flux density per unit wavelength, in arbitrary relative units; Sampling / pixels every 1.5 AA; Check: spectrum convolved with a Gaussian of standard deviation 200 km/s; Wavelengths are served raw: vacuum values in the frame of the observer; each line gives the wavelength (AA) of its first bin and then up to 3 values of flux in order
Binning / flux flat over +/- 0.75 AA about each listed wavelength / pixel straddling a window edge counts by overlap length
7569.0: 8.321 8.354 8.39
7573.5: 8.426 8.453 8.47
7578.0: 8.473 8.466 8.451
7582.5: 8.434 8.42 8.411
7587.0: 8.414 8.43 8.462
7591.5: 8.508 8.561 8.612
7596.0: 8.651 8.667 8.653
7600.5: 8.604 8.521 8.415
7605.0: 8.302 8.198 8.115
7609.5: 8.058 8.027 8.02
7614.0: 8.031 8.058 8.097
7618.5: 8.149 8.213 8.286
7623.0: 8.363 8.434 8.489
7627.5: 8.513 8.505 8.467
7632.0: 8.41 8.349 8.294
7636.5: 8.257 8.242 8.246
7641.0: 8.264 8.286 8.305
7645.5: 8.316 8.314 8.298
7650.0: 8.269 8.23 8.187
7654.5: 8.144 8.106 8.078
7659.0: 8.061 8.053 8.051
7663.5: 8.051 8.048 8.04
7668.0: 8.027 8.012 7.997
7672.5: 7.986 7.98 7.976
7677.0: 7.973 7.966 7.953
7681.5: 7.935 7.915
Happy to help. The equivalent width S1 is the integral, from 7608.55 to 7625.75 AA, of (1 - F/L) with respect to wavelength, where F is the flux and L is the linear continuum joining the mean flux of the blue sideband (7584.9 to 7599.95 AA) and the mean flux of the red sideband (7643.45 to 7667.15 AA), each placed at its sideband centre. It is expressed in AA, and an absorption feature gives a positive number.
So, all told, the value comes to 0.5 AA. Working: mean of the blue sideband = 8.54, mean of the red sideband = 8.16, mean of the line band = 8.17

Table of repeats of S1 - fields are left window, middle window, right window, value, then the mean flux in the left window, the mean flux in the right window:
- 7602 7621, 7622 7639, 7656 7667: -0.6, 8.16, 8.06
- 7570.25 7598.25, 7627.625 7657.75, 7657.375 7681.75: -0.5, 8.48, 8.01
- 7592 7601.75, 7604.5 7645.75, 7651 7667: 0.6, 8.62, 8.09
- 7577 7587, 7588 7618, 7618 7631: 0.2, 8.44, 8.38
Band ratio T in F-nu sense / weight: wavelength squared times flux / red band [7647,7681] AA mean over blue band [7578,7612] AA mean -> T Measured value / 1.0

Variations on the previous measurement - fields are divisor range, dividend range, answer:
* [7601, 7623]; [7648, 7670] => 1.00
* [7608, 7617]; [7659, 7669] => 1.01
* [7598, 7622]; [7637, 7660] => 1.01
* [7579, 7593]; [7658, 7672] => 0.97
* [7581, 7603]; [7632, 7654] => 0.98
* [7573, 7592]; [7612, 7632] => 0.99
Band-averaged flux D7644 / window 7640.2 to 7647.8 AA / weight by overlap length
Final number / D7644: 8.3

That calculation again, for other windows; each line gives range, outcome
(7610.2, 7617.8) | 8.05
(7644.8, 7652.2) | 8.29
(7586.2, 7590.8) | 8.44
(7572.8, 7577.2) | 8.45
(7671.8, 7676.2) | 7.98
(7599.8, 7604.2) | 8.51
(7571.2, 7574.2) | 8.41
